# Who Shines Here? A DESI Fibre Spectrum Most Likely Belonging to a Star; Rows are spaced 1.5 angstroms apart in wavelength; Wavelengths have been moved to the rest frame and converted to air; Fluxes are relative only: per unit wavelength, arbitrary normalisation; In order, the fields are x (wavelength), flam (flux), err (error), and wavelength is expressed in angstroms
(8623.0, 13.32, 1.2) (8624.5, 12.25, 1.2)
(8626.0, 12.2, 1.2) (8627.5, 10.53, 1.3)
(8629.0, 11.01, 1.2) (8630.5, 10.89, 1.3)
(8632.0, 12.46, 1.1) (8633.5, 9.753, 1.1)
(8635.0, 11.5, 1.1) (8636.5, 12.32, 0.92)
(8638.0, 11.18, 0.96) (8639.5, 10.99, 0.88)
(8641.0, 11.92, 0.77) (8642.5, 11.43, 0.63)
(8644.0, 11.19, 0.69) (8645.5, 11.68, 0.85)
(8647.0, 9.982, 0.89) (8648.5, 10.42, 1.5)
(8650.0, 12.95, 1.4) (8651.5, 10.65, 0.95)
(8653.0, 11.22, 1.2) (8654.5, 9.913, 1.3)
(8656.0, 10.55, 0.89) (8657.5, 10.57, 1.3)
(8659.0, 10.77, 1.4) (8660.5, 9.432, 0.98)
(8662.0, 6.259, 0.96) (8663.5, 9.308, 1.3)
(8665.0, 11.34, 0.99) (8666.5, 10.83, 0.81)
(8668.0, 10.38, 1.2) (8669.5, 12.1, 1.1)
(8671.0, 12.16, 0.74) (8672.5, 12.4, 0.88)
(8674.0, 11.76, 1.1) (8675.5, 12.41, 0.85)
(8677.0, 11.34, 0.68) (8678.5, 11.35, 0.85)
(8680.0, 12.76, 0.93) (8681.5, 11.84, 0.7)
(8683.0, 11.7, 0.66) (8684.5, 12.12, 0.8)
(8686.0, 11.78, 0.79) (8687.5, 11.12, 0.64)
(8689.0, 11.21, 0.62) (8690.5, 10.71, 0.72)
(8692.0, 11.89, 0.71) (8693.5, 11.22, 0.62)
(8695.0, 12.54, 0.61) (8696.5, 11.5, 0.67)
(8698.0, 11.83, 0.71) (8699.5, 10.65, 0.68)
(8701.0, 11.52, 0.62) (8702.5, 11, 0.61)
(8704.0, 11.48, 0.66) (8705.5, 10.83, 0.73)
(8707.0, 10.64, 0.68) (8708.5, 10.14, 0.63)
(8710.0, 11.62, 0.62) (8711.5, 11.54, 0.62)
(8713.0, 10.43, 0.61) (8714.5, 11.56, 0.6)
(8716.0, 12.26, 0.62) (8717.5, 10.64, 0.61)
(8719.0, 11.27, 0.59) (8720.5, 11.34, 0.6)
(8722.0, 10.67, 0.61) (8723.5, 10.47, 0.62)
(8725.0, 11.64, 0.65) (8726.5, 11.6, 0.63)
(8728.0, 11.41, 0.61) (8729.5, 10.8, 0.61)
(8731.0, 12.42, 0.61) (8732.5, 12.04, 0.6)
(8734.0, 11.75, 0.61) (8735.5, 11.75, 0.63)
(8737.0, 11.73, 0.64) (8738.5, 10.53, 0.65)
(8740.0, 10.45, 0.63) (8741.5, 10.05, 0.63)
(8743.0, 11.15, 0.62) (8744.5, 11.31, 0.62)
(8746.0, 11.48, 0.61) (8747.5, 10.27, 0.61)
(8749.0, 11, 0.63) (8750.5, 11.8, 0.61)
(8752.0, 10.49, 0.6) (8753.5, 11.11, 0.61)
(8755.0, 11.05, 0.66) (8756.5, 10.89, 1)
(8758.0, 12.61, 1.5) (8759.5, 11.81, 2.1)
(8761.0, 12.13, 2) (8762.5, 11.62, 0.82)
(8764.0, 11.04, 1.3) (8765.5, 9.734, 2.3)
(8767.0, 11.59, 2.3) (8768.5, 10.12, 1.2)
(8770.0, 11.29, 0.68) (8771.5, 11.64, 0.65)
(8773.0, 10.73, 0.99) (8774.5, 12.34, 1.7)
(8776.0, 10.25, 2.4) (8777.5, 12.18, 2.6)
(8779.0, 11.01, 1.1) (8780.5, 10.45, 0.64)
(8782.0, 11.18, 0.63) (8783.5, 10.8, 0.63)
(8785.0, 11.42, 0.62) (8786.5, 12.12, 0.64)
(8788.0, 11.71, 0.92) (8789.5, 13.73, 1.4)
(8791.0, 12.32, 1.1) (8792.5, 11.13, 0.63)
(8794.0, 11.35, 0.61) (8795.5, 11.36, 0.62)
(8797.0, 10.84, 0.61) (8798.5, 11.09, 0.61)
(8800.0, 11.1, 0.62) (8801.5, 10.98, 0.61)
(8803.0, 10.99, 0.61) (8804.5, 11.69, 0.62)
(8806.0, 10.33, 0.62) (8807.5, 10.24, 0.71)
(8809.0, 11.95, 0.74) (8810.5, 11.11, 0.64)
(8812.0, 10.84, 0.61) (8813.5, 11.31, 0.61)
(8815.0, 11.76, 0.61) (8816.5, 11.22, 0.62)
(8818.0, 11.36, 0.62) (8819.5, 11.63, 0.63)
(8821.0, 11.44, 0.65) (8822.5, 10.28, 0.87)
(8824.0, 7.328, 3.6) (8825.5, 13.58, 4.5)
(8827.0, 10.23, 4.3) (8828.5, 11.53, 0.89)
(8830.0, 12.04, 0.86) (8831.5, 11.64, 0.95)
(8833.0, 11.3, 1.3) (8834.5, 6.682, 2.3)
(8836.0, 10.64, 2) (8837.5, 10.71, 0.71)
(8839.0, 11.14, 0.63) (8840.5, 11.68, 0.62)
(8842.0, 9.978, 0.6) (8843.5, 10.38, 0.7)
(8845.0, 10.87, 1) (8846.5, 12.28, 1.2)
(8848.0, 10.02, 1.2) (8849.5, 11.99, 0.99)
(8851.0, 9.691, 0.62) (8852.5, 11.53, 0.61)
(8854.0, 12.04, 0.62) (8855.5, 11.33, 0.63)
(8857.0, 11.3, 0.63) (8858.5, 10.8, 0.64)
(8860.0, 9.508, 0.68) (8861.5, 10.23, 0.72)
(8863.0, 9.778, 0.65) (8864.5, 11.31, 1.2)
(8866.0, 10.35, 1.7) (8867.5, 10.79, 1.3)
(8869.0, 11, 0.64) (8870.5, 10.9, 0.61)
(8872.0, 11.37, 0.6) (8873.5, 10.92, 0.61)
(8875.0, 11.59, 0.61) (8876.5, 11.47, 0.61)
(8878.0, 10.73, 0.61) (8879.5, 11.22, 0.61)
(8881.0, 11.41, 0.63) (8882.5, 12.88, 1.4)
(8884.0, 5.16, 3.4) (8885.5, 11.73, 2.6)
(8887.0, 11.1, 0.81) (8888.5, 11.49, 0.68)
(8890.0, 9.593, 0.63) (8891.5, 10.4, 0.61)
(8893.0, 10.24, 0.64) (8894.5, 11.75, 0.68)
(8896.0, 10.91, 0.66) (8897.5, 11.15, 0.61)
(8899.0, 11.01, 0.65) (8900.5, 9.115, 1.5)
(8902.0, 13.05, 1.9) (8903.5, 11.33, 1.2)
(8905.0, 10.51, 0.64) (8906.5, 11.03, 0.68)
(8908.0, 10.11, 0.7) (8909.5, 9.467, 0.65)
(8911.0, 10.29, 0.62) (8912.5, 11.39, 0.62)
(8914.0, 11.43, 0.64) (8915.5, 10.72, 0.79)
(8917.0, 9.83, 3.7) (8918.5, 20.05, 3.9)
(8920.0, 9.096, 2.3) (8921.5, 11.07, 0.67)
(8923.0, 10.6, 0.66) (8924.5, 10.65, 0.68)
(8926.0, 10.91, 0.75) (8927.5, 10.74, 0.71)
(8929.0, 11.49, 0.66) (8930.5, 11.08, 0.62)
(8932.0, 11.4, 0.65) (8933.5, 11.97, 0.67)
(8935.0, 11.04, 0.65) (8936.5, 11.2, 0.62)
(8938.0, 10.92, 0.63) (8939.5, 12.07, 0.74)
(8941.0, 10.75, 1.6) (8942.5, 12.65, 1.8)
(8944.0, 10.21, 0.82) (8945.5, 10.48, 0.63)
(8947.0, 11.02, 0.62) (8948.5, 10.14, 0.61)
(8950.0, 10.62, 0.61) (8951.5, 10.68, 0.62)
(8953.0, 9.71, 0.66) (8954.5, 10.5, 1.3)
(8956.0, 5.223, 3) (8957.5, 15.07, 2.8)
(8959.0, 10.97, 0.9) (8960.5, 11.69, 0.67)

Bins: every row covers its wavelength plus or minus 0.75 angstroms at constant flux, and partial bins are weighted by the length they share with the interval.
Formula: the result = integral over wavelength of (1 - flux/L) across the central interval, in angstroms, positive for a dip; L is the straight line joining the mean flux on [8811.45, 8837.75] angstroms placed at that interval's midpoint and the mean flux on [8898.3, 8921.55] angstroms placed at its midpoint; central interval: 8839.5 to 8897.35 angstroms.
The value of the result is 1.1 angstroms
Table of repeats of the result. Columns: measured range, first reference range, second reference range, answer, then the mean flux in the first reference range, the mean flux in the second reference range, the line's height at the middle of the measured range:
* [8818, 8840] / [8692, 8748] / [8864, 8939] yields 0.7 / 11.2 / 11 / 11.1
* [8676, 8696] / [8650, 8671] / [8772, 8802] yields -2.0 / 10.4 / 11.4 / 10.6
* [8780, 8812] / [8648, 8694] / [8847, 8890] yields -1.1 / 11.1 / 10.8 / 10.9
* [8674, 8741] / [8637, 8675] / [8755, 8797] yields -1.8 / 10.9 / 11.4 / 11.1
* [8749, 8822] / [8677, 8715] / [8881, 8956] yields -0.7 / 11.4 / 10.9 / 11.2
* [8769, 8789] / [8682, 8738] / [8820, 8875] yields -0.4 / 11.4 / 10.8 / 11.1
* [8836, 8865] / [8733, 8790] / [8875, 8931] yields 0.6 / 11.3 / 11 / 11.1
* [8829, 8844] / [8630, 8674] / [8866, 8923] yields 0.5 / 10.9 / 11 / 11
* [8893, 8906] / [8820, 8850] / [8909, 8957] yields -0.2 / 10.8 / 10.9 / 10.9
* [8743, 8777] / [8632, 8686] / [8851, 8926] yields -0.5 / 11.1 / 10.9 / 11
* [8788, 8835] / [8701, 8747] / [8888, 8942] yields 0.1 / 11.2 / 11.1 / 11.2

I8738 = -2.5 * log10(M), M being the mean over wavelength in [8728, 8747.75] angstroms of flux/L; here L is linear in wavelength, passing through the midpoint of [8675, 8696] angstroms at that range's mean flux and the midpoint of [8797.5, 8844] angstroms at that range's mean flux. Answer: 0.01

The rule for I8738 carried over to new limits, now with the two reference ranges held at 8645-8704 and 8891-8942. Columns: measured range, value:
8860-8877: 0.03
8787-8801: -0.04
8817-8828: 0.03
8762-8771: 0.03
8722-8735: -0.03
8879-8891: 0.06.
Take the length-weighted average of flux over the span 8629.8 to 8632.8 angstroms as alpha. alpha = 11.7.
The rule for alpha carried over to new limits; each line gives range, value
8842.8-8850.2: 11.1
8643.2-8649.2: 10.8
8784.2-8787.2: 11.7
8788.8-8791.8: 13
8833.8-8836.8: 8.73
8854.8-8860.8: 10.7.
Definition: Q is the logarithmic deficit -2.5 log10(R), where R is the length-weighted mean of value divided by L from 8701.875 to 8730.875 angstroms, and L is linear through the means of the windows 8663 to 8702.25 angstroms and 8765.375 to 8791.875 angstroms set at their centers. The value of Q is 0.03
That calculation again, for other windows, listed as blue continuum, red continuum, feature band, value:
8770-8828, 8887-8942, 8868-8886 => 0.03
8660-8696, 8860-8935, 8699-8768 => 0.00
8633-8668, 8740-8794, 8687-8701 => -0.05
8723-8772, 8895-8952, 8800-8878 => 0.02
